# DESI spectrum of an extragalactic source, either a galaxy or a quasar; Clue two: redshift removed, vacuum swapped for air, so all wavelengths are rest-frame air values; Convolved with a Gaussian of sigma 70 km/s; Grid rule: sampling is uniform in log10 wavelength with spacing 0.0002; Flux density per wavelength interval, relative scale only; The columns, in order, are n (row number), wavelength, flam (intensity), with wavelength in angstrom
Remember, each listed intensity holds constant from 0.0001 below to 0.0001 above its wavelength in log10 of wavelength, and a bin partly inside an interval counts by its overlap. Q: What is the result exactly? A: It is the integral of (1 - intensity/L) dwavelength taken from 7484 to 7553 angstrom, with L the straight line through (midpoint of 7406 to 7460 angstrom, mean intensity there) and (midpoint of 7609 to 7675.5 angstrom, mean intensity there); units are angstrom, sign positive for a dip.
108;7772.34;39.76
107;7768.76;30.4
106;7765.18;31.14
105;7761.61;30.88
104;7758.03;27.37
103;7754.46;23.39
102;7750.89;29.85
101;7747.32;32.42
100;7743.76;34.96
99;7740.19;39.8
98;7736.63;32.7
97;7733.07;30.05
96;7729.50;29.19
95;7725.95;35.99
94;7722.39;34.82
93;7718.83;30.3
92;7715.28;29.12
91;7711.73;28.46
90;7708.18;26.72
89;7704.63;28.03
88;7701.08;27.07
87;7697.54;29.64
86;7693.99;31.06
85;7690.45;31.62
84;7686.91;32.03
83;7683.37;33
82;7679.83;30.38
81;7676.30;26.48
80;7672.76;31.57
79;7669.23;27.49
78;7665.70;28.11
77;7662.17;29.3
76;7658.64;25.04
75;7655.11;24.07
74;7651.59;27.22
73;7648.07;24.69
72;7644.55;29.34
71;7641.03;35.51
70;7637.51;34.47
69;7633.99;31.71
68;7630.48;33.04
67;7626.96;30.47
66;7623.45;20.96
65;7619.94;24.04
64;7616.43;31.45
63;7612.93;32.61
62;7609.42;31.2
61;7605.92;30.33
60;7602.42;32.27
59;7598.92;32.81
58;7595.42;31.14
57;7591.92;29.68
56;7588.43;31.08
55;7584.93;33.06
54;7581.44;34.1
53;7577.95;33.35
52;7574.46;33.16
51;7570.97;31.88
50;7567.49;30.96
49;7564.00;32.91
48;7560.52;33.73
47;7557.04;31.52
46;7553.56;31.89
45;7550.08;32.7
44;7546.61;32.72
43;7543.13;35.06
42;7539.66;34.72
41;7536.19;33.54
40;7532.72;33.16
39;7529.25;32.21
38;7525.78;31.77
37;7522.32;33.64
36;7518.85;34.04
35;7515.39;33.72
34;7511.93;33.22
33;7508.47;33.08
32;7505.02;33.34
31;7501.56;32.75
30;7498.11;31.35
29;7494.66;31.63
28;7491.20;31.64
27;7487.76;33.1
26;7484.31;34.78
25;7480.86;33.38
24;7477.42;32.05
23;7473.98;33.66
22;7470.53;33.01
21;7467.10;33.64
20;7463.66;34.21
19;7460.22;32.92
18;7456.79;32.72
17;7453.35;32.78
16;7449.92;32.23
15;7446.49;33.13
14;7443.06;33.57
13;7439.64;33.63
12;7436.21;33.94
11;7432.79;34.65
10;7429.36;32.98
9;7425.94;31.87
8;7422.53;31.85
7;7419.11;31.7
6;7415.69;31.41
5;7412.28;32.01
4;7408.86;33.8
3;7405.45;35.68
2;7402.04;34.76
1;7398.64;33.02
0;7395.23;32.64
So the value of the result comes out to -3.9 angstrom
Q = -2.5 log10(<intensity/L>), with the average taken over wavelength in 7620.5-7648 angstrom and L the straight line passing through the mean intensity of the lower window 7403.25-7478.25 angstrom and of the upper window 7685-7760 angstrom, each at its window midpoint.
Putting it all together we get 0.05 mag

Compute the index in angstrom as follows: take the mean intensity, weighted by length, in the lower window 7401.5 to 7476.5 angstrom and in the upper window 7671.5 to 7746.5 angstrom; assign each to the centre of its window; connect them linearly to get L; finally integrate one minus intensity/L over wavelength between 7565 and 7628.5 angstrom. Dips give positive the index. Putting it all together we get 2.3 angstrom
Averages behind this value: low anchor 33.1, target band 30.8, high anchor 31.1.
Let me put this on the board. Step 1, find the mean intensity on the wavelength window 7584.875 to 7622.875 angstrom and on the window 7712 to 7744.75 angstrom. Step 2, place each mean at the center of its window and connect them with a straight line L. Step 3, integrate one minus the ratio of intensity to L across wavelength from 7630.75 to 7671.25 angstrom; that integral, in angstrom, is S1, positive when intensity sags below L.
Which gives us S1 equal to 3.0 angstrom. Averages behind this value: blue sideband 30.5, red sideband 32.7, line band 29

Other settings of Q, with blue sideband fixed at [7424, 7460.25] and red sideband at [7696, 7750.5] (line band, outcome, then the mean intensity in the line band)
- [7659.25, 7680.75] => 0.11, 28.6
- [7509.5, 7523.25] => -0.03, 33.6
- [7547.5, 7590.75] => -0.01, 32.5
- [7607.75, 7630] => 0.12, 28.7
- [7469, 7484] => -0.01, 33.2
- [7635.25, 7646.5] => -0.04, 32.9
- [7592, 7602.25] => 0.02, 31.6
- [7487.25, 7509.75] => 0.01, 32.4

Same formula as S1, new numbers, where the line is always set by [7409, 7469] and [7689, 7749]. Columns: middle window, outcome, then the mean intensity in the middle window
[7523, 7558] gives -0.70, 33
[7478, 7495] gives -0.16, 32.9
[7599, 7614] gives 0.12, 31.7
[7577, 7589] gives -0.36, 33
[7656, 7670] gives 1.92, 27.3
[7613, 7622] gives 0.98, 28.4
